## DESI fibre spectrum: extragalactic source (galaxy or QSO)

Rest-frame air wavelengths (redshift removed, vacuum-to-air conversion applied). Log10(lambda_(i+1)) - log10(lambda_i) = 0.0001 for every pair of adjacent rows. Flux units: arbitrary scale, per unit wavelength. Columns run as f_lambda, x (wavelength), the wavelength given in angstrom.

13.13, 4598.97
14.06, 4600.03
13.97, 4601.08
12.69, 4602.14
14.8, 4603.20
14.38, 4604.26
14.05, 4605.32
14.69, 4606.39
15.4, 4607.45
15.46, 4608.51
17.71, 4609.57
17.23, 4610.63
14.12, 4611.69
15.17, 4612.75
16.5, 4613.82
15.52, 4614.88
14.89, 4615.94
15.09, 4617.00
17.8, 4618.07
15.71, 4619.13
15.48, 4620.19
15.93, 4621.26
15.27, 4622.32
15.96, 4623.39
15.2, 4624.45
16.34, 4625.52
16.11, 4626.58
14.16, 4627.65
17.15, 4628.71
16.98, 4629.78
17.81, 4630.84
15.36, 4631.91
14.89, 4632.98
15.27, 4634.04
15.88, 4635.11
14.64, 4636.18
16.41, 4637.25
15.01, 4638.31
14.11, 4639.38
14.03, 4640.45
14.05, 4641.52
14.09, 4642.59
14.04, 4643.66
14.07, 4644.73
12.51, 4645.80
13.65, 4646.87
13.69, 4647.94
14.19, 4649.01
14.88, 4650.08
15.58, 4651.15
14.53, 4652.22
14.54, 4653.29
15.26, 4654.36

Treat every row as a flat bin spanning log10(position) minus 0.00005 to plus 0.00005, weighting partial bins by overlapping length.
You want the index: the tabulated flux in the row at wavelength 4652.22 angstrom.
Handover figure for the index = 14.53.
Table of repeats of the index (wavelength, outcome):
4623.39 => 15.96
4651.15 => 15.58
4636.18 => 14.64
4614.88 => 15.52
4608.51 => 15.46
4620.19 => 15.48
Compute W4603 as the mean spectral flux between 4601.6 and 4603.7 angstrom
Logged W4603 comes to 13.7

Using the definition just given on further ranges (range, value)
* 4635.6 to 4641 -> 14.8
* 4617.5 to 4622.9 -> 16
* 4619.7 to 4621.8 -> 15.7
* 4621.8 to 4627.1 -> 15.8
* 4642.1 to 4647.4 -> 13.7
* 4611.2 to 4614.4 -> 15.3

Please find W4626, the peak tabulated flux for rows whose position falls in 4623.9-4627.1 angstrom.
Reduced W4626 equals 16.34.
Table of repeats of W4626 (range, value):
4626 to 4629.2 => 17.15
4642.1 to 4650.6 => 14.88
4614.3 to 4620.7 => 17.8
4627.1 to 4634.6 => 17.81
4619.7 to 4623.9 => 15.96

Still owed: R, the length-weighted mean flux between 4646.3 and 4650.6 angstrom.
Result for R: 14.1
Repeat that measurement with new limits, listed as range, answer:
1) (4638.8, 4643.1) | 14.1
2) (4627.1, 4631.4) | 16.5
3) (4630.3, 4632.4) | 16.6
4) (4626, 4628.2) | 15.2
